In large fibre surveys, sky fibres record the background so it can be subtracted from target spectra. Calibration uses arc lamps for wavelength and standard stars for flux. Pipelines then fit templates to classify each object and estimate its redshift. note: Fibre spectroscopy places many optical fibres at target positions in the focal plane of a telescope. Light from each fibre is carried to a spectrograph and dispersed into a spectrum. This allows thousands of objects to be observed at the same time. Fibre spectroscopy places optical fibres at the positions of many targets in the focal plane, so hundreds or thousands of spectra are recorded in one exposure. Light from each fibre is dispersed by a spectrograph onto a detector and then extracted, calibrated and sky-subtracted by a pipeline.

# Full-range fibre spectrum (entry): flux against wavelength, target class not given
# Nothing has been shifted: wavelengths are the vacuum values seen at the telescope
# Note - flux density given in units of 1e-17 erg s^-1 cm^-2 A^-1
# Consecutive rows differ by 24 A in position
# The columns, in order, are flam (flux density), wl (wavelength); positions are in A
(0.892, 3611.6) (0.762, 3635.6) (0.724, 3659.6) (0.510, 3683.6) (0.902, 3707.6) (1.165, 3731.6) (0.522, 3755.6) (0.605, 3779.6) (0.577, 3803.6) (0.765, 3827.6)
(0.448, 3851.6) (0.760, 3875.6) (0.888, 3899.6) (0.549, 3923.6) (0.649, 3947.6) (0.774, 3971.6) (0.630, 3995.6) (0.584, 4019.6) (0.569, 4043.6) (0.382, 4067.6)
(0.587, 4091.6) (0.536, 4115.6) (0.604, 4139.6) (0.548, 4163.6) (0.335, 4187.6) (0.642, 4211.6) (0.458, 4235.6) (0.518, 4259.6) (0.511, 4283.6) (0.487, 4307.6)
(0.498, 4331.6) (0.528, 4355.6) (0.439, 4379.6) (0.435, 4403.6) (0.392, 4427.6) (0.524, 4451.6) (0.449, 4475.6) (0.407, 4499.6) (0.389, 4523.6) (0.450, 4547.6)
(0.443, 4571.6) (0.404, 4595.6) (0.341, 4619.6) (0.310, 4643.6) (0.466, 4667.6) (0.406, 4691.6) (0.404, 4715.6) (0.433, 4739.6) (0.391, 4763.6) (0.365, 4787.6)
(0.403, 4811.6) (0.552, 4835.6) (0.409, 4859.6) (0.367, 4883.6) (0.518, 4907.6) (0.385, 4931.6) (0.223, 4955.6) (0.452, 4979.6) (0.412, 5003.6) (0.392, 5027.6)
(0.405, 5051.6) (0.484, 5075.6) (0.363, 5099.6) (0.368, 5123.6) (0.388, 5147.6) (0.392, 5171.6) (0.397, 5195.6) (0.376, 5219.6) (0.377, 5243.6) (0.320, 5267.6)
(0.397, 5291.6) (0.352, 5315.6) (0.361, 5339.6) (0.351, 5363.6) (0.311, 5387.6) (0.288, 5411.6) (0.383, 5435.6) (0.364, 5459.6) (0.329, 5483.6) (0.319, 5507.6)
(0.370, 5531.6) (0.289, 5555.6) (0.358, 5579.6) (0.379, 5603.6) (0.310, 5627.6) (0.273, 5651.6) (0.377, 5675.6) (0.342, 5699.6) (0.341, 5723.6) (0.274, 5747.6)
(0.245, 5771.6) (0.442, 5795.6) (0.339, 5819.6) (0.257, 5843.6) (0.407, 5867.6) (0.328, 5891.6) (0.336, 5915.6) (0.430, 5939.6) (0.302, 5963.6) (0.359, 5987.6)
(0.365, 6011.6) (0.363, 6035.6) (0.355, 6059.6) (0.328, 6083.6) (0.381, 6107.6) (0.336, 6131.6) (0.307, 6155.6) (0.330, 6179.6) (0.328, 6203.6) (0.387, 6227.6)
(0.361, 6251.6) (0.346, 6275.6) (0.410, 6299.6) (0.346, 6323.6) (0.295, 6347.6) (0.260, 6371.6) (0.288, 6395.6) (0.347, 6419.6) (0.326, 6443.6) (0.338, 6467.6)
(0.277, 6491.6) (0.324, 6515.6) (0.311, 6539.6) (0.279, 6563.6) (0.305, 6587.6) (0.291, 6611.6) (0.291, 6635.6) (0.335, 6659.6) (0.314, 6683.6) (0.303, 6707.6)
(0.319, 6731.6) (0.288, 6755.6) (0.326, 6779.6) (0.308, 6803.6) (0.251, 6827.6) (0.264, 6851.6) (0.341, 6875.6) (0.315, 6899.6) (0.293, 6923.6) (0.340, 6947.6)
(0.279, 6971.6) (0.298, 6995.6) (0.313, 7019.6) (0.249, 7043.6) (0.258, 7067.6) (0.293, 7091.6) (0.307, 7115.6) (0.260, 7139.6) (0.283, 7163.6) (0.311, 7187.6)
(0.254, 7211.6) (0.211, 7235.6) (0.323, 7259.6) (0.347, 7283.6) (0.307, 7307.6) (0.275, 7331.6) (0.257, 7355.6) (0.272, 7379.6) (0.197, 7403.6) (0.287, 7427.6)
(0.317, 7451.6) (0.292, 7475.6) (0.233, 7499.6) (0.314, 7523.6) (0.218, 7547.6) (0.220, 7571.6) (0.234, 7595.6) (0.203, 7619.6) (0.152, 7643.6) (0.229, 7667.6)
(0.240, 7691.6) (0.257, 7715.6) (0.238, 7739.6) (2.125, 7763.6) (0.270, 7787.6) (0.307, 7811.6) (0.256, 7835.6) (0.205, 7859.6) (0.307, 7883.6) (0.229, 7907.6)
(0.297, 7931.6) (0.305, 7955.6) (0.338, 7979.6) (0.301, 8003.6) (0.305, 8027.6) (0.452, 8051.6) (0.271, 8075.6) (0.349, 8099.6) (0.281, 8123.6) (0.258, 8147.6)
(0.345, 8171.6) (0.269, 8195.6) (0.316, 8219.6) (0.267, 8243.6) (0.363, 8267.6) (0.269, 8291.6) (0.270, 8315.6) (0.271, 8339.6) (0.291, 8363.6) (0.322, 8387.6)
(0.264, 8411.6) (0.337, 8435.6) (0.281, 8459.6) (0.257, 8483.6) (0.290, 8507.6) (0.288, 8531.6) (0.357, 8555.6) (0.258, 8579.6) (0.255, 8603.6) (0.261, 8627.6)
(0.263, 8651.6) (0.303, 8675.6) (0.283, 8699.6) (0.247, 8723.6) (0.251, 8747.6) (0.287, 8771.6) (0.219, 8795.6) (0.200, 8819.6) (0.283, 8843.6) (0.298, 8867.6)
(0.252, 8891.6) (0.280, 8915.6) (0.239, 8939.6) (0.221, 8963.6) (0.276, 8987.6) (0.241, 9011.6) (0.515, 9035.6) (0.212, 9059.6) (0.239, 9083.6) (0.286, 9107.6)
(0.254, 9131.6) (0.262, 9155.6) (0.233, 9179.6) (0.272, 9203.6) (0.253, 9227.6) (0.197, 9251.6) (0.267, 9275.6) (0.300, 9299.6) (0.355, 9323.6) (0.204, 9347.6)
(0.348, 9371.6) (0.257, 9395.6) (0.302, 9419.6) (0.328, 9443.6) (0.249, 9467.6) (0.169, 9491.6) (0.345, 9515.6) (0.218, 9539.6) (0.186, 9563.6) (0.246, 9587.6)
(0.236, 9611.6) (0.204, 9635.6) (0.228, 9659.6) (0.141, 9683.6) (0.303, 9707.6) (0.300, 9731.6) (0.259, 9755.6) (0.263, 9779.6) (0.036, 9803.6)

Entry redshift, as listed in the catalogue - 1.083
